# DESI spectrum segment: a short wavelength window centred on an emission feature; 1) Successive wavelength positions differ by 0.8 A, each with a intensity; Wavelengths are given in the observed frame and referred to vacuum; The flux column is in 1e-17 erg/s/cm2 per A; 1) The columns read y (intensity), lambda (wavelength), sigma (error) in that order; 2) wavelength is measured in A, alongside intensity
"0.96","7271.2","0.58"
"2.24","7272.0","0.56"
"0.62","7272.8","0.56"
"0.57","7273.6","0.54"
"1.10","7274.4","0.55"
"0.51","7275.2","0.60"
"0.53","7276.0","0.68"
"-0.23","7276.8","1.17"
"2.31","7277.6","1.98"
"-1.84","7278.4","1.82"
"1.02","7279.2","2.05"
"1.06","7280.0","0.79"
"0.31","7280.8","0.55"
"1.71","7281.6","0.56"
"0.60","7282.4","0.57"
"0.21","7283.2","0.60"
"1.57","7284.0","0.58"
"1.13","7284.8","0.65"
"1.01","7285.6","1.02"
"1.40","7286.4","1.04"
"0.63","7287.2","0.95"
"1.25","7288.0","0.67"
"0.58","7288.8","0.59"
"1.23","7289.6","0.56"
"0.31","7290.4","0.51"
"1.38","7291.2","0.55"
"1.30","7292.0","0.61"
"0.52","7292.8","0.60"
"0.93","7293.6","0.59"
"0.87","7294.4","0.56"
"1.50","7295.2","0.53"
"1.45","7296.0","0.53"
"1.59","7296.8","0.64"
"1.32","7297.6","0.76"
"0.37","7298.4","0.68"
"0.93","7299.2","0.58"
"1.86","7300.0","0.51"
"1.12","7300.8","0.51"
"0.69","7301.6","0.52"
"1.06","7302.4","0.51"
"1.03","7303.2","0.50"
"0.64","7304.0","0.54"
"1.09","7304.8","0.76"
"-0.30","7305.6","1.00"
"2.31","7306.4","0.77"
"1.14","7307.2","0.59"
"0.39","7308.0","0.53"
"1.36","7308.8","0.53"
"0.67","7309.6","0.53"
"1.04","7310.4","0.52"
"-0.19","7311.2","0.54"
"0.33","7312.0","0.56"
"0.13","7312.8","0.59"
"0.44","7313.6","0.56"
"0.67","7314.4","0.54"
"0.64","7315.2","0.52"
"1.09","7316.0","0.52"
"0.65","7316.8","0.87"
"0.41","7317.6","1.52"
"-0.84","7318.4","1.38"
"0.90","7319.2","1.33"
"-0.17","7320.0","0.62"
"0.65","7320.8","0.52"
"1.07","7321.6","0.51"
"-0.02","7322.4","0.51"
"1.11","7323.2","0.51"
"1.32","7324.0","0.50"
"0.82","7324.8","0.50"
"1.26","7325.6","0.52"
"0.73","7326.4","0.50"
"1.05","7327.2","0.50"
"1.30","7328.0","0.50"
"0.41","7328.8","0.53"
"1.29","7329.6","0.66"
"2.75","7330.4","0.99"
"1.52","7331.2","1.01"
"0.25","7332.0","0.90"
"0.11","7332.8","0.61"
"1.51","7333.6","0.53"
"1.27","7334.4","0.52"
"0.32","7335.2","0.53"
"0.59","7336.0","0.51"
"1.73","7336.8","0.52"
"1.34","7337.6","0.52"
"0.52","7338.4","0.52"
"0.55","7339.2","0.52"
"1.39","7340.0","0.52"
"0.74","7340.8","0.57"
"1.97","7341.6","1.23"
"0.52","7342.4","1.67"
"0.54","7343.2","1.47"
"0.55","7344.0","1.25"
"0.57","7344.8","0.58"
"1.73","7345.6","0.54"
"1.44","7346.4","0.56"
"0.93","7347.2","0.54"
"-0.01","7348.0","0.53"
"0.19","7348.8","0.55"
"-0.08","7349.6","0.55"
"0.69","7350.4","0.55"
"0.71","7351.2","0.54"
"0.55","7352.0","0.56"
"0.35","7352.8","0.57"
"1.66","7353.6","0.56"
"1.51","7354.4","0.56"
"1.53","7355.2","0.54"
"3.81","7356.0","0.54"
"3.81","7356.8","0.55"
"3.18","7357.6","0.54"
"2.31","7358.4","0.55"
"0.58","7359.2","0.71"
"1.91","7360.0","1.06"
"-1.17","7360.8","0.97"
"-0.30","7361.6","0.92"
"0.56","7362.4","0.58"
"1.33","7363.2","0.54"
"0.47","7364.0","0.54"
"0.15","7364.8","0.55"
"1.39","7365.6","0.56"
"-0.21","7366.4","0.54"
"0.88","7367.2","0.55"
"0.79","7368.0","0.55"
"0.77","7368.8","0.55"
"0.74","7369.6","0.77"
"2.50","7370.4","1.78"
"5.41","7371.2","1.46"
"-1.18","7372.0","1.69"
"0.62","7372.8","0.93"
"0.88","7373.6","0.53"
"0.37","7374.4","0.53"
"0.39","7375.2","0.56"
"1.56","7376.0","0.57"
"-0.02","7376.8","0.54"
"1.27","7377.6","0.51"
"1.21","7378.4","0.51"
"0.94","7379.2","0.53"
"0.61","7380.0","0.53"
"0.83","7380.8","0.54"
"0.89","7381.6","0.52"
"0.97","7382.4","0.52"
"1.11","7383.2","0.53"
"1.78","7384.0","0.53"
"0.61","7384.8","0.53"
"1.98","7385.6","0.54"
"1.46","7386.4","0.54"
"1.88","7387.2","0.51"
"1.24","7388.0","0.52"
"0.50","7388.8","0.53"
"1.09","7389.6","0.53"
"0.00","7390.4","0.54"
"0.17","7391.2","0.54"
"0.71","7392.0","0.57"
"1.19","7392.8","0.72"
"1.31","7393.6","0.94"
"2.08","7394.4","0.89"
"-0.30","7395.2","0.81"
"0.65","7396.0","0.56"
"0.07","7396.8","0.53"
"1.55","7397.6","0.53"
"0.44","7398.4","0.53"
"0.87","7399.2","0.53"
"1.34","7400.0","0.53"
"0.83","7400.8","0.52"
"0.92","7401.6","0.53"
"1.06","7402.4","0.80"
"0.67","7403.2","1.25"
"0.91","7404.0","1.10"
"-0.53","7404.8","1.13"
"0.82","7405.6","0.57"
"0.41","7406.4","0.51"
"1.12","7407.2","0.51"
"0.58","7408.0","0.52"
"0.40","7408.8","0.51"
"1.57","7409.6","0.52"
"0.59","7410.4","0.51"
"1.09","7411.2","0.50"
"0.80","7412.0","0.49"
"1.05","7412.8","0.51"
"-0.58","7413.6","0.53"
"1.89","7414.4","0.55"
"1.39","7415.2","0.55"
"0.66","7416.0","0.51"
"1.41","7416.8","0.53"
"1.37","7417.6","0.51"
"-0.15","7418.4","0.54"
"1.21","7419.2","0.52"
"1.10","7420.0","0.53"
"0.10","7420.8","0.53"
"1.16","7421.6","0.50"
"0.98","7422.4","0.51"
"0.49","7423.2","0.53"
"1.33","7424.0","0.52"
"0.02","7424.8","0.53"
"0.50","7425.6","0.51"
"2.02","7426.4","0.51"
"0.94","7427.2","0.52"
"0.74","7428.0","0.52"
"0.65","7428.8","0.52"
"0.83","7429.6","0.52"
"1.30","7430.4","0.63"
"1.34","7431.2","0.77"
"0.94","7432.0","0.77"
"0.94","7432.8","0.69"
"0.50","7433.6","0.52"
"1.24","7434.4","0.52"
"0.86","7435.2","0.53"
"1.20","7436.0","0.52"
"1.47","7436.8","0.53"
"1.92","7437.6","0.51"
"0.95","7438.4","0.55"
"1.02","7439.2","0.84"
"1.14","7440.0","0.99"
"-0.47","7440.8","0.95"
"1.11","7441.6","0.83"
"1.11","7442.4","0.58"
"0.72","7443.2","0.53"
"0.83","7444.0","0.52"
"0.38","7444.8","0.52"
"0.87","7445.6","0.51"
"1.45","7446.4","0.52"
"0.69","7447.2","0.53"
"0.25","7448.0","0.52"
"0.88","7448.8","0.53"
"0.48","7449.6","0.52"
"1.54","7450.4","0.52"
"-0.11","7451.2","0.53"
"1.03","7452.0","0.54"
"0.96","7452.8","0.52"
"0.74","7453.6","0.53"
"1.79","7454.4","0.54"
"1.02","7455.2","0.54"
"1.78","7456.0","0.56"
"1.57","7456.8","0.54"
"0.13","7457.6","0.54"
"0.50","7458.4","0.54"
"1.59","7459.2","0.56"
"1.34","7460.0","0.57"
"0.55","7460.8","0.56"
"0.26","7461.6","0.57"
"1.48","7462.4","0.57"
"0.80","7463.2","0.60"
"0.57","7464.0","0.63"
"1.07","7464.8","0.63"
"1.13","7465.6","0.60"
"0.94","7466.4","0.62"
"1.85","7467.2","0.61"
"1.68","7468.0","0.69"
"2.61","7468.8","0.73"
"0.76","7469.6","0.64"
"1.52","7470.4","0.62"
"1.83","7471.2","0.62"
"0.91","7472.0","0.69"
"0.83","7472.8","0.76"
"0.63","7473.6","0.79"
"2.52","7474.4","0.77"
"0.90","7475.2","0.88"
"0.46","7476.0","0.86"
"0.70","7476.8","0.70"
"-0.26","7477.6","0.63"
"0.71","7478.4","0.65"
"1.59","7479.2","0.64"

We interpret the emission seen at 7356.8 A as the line H-beta 4861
